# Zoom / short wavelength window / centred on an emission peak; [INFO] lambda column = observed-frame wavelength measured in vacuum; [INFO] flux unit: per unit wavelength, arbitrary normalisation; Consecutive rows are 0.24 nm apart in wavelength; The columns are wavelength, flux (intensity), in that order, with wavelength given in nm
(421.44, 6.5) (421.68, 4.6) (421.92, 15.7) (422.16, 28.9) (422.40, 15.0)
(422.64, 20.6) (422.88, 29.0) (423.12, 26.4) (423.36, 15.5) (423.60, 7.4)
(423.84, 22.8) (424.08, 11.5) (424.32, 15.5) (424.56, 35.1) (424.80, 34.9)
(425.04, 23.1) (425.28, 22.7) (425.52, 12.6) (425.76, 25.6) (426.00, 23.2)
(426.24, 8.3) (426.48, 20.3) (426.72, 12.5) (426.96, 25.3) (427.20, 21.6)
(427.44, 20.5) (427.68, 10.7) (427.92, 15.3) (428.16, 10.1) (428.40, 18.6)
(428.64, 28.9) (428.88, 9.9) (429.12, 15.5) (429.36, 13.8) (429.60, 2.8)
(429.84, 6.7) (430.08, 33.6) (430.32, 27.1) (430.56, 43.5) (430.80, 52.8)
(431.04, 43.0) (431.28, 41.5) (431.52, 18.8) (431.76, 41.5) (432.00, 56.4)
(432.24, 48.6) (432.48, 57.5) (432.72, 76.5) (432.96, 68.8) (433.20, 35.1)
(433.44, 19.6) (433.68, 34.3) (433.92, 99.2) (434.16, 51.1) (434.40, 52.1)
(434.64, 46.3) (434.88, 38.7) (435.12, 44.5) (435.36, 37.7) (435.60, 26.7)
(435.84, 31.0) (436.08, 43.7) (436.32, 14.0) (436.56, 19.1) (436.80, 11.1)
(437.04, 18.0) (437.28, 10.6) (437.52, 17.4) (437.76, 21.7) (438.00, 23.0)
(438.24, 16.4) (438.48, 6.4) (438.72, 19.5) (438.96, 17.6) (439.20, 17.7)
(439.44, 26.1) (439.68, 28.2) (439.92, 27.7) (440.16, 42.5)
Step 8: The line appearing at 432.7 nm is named Lyman alpha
